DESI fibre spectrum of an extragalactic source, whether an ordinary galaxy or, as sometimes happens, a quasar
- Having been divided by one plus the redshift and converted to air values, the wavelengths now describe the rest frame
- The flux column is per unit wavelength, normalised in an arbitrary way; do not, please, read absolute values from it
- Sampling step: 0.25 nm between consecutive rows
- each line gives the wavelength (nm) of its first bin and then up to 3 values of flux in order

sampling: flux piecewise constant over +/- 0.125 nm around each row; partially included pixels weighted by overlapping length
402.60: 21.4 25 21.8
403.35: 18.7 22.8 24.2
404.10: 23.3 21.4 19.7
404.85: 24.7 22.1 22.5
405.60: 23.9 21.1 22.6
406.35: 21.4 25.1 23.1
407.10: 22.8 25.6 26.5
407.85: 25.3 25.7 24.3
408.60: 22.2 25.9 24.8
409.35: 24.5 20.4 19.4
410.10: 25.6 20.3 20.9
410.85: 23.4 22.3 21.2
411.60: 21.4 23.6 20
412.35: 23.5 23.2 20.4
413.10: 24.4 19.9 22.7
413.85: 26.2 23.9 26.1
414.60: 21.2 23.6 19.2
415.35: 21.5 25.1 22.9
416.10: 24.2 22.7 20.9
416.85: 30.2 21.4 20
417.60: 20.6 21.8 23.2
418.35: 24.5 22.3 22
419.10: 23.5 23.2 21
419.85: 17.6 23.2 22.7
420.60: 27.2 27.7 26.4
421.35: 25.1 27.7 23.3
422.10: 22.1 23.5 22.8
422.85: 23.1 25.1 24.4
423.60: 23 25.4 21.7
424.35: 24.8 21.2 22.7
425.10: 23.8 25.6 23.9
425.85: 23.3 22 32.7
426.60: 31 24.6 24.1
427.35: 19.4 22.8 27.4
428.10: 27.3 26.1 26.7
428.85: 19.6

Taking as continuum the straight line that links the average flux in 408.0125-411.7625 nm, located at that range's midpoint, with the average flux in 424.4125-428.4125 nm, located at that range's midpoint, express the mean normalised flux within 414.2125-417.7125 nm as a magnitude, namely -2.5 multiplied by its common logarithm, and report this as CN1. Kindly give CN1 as 0.033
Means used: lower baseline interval 22.8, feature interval 22.8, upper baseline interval 24.8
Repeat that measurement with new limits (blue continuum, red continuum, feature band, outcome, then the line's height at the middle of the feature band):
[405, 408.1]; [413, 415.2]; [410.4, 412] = 0.06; 23.3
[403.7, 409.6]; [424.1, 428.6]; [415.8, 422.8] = 0.05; 24.4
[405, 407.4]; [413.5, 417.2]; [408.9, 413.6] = 0.05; 23.2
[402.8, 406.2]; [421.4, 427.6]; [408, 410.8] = -0.01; 22.8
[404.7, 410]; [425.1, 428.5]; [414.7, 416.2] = 0.07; 24.3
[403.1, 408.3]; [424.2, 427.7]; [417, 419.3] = 0.08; 23.9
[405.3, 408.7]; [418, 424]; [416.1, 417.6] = 0.04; 23.7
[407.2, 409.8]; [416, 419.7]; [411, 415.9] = 0.04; 23.5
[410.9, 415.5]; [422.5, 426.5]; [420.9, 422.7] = -0.04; 23.7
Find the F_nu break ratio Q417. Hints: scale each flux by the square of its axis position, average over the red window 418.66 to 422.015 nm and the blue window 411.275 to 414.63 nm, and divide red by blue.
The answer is 1.1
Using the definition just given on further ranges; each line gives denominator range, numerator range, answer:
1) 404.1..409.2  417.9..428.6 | 1.11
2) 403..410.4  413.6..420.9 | 1.05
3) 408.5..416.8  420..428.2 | 1.14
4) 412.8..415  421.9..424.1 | 1.06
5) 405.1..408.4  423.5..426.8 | 1.14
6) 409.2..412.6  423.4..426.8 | 1.20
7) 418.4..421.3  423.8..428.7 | 1.09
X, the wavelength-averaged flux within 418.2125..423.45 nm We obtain 23.7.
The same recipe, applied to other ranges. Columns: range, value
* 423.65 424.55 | 23.7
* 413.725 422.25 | 23.4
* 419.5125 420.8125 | 22.7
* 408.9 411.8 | 22.3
